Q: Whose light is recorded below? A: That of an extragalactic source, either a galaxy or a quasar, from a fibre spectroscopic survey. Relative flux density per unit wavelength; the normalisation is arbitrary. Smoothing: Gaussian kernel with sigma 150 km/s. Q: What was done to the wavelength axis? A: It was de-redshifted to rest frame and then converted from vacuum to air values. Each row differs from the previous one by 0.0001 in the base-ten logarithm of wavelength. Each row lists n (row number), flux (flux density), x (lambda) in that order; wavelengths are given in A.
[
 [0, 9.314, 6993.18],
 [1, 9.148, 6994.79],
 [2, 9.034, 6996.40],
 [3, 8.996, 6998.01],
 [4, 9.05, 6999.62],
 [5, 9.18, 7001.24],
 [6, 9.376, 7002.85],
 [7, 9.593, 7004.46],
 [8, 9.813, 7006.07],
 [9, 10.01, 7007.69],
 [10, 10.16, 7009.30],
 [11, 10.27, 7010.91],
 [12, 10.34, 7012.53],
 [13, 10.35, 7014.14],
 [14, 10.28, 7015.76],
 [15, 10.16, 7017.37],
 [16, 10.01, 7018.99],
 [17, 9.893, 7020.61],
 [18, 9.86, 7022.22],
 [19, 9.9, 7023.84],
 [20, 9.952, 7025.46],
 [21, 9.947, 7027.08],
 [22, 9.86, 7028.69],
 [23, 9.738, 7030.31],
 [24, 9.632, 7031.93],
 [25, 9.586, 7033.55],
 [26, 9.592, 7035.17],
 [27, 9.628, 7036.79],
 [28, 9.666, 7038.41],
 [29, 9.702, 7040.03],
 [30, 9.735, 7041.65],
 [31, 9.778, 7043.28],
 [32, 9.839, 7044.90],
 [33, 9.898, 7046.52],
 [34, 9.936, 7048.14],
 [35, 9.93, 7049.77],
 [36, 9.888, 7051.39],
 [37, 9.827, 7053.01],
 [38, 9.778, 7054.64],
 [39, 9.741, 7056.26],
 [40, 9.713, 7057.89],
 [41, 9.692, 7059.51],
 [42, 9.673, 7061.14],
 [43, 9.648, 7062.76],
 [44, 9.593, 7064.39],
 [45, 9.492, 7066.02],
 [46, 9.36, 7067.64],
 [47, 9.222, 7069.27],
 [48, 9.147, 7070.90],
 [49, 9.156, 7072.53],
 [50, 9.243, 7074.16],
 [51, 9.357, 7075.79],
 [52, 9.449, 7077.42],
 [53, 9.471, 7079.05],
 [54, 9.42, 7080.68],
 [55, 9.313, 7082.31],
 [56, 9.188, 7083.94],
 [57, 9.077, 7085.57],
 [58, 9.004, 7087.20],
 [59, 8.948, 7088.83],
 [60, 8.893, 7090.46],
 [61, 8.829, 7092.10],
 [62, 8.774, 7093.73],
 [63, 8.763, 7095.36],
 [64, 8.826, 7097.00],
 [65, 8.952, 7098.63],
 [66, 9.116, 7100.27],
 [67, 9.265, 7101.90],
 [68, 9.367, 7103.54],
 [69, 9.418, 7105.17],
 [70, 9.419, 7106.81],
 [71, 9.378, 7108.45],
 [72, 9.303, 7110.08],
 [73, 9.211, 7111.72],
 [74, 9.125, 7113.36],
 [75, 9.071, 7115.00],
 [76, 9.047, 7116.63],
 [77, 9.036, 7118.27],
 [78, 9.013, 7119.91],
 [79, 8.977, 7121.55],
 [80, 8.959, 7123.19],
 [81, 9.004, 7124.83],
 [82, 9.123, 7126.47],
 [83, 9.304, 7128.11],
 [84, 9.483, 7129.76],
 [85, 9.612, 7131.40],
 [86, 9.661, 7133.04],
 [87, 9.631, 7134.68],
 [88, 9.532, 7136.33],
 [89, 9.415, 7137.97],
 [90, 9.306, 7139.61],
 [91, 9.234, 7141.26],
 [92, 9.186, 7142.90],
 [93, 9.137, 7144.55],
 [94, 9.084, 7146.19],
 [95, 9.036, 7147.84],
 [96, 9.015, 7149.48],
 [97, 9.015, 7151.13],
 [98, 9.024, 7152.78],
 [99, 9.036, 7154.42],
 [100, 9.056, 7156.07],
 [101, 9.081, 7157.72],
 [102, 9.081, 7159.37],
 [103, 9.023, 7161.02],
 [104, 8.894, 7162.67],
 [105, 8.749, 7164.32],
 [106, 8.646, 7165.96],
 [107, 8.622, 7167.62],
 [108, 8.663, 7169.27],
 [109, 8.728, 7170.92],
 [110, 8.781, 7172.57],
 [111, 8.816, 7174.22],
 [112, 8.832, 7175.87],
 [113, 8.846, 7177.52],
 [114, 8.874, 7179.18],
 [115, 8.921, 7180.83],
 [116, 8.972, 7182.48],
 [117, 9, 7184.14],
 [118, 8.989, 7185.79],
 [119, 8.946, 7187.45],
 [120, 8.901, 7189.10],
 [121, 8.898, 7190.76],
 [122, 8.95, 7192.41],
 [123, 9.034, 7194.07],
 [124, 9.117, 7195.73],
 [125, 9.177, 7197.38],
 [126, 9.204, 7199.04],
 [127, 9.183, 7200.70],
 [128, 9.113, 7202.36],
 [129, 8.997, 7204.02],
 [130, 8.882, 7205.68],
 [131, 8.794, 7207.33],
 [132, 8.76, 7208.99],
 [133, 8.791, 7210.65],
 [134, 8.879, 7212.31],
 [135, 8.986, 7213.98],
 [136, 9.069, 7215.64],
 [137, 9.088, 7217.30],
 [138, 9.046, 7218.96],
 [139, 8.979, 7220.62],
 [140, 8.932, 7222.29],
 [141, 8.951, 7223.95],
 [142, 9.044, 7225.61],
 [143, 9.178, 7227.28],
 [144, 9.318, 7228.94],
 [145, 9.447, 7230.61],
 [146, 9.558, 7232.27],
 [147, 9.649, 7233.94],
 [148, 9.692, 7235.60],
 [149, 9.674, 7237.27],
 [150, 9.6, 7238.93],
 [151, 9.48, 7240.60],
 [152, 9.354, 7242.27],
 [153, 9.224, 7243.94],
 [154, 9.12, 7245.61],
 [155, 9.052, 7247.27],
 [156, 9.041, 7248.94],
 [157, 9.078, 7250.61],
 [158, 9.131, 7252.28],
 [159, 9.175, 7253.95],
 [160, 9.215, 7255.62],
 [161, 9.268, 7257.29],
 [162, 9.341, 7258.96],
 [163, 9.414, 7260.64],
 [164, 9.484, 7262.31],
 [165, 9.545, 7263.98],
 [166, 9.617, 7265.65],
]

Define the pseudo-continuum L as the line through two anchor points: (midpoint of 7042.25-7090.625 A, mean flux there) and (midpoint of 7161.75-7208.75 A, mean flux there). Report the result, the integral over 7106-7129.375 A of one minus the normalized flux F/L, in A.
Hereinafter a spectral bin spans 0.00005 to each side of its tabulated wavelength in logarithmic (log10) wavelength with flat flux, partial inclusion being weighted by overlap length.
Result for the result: 0.2 A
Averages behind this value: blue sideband 9.5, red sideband 8.91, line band 9.15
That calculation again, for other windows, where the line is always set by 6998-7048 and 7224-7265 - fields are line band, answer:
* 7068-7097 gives 1.7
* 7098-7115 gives 0.7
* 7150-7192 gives 2.6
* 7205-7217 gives 0.7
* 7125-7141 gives 0.2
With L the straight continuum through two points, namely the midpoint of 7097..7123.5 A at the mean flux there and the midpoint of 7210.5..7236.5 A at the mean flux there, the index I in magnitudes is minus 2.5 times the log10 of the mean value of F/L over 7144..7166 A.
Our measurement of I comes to 0.02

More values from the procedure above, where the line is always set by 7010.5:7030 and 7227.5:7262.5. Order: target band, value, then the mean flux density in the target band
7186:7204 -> 0.05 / 9.04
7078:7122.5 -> 0.08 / 9.12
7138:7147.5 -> 0.05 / 9.2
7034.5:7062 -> 0.02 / 9.77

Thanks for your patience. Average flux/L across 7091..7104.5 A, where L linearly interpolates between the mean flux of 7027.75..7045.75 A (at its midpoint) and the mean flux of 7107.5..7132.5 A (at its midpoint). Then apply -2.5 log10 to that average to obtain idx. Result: 0.04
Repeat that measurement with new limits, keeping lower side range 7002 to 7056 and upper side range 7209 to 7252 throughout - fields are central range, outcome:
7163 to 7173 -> 0.08 mag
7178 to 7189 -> 0.05 mag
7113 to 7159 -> 0.04 mag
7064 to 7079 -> 0.05 mag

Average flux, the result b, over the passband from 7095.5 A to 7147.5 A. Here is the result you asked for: 9.22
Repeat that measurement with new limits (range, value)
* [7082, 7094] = 9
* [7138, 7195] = 8.96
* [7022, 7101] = 9.48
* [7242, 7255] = 9.14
